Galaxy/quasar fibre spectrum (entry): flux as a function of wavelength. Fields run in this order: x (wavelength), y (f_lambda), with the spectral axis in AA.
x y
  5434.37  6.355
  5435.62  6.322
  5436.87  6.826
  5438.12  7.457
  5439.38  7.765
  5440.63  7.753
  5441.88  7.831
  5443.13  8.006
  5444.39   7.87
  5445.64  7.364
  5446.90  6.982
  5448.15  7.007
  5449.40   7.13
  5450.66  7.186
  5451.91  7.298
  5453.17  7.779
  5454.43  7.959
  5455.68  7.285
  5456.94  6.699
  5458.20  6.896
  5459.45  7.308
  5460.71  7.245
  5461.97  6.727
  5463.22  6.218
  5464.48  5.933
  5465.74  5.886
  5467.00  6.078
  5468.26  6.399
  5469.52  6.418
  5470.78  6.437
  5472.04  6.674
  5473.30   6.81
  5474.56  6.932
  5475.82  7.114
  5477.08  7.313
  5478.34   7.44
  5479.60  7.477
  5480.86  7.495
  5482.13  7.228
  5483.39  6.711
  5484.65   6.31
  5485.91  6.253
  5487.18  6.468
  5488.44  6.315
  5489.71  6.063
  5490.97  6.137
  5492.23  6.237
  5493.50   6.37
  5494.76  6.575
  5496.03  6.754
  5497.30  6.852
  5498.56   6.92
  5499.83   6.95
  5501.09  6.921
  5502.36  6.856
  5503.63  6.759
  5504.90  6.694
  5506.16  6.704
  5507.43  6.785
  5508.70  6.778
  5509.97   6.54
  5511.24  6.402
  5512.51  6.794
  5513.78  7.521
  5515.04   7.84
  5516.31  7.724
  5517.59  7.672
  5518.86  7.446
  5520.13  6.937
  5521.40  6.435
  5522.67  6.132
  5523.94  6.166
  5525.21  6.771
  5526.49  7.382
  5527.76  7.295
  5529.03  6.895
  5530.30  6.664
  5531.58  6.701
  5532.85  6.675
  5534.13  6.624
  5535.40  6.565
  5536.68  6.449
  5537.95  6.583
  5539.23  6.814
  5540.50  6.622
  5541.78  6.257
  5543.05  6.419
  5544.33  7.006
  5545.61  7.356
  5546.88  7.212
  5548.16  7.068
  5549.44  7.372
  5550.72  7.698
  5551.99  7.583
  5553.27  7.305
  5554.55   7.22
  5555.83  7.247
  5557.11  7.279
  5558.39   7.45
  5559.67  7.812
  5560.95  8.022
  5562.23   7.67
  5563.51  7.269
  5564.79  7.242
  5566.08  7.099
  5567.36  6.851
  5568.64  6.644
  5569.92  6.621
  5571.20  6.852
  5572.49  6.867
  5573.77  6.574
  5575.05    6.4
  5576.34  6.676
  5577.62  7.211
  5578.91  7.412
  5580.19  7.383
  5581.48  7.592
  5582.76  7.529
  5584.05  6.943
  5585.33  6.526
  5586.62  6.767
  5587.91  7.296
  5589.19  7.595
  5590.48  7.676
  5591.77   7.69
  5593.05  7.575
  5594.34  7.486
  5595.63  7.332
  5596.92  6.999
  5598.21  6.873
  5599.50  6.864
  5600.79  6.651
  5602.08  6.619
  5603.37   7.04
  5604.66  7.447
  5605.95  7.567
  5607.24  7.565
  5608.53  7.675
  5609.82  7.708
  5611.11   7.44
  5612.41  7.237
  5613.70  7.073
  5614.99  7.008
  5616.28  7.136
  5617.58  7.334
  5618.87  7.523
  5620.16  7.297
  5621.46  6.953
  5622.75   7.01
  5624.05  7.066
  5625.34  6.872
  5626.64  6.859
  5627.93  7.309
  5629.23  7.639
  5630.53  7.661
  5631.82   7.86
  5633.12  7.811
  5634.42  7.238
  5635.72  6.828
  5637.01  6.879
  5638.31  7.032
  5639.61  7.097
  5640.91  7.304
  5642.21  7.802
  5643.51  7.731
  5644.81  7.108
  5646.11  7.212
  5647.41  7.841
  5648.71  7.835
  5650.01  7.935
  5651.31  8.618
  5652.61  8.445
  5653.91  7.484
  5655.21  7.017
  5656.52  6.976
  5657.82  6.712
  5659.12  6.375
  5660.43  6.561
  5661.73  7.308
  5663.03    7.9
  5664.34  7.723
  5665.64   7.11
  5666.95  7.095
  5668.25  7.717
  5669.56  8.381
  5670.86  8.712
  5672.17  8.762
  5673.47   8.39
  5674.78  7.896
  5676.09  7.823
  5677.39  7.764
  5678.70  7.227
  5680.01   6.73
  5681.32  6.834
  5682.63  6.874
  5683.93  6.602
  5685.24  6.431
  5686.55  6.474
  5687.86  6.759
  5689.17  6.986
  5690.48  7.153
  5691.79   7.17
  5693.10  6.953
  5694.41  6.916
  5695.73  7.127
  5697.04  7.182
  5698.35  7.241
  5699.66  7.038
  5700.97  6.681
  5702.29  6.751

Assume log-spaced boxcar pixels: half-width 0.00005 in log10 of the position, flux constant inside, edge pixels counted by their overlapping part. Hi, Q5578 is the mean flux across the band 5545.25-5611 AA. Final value 7.23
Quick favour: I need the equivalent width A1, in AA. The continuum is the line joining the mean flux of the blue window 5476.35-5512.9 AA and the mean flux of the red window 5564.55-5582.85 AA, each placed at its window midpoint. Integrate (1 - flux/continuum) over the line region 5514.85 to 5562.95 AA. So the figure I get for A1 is -1.3 AA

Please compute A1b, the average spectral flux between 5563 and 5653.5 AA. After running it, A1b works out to 7.26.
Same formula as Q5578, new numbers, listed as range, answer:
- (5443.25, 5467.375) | 7.02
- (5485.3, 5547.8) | 6.76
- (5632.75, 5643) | 7.24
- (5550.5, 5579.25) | 7.16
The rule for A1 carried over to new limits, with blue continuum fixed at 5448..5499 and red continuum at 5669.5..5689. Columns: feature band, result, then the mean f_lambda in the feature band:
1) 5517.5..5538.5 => 0.6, 6.77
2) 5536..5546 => 0.5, 6.67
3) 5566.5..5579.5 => 0.5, 6.81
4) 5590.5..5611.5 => -0.4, 7.29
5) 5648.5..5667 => -0.2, 7.41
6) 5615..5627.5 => 0.2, 7.12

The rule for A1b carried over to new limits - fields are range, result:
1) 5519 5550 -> 6.78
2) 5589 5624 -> 7.26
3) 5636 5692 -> 7.39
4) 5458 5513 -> 6.68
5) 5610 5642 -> 7.24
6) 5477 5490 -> 6.82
